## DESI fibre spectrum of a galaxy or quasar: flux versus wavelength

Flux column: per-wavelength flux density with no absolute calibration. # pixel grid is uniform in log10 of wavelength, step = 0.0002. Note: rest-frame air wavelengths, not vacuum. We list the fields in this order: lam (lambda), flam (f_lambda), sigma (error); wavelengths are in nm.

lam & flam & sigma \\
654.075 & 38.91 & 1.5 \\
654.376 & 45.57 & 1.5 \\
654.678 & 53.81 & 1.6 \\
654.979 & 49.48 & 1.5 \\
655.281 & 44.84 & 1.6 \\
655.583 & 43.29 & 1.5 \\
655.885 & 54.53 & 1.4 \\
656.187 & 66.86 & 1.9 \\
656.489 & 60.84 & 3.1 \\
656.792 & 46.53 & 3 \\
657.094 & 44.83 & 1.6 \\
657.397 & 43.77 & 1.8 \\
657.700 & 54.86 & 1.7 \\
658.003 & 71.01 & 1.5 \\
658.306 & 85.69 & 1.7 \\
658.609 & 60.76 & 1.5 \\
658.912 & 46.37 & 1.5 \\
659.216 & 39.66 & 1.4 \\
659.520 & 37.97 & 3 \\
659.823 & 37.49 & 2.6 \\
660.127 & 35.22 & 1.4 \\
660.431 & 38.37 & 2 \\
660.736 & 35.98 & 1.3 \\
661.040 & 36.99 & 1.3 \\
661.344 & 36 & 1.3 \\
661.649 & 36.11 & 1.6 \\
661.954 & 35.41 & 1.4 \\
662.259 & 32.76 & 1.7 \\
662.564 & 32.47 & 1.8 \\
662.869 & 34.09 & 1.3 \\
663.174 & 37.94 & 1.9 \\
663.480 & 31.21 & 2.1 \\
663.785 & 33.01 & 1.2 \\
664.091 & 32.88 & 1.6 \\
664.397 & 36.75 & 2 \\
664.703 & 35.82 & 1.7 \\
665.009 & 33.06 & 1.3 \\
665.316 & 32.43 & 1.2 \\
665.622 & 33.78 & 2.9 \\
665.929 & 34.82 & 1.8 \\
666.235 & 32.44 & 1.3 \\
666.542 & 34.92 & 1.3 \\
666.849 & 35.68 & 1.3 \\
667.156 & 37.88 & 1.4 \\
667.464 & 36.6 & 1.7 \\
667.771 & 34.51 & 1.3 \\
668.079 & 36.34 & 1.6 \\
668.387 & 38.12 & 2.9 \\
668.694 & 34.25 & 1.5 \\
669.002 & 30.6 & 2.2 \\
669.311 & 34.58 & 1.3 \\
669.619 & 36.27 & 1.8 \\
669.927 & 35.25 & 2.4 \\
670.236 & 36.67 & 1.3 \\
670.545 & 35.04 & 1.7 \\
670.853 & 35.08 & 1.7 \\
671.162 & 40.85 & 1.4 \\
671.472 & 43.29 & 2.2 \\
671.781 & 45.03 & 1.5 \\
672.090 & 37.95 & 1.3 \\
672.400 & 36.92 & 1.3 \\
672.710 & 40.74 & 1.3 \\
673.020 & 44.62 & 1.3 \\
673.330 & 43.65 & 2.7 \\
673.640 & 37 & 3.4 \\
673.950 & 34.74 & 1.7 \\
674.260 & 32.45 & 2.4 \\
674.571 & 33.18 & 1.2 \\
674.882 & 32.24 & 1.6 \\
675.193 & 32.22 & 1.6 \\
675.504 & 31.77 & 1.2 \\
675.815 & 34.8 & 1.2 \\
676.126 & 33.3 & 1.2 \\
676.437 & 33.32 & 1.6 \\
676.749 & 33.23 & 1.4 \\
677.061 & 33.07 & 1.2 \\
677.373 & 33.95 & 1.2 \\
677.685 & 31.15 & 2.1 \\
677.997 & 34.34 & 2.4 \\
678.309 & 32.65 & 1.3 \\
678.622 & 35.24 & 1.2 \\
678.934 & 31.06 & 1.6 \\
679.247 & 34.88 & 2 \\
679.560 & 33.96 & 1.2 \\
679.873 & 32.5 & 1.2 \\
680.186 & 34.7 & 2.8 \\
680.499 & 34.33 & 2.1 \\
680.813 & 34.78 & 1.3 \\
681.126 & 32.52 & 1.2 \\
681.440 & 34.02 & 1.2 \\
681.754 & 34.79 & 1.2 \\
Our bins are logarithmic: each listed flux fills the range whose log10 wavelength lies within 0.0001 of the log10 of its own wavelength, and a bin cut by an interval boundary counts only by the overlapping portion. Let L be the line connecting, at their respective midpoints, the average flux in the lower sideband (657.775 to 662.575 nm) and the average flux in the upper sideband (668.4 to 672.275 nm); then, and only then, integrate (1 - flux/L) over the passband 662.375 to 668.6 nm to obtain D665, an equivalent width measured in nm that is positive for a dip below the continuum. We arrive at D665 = 0.87 nm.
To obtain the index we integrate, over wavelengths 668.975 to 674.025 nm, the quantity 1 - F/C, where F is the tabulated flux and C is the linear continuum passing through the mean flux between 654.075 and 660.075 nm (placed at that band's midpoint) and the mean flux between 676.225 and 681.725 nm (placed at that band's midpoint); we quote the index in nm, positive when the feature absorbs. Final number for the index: 0.15 nm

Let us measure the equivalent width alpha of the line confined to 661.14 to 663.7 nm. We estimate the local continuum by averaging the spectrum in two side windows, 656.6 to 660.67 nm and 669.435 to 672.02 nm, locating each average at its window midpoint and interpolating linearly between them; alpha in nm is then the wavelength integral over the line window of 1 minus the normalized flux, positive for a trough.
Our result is 0.63 nm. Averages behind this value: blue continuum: 49.2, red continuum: 38.4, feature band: 34.5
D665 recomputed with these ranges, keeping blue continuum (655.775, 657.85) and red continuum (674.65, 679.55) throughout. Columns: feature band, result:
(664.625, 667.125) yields 0.562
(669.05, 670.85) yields 0.222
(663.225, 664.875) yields 0.424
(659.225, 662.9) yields 0.978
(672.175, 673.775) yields -0.142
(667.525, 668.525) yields 0.137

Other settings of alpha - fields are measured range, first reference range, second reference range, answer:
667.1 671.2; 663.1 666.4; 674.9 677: -0.26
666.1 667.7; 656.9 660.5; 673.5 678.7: 0.25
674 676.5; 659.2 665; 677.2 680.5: 0.07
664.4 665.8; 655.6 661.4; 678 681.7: 0.33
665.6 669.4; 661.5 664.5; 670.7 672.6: 0.22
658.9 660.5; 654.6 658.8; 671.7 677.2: 0.42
